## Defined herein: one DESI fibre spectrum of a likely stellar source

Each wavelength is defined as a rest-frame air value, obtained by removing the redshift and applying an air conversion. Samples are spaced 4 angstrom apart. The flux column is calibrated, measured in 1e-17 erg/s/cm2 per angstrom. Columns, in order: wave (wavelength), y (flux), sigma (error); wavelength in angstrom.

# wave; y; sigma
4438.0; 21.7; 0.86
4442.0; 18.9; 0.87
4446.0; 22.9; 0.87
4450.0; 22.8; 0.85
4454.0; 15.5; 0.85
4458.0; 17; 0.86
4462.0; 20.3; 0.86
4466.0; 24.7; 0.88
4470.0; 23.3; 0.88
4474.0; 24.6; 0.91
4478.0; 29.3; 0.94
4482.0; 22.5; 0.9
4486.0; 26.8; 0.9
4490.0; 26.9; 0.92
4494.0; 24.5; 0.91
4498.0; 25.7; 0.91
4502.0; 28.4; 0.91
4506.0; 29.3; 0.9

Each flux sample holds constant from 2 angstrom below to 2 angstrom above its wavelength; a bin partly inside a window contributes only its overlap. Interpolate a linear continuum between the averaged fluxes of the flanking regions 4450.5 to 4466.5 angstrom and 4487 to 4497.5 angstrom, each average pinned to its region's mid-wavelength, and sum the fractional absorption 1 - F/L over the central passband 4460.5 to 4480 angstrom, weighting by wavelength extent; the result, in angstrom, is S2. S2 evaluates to -2.7 angstrom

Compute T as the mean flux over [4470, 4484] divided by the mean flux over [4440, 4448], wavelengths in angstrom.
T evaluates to 1.20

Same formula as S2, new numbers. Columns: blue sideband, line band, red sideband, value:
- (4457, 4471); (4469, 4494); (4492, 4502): -1.9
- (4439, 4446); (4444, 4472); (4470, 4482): 2.3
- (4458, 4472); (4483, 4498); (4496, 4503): -0.1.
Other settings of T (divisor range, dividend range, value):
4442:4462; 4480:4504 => 1.32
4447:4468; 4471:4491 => 1.28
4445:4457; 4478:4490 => 1.30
